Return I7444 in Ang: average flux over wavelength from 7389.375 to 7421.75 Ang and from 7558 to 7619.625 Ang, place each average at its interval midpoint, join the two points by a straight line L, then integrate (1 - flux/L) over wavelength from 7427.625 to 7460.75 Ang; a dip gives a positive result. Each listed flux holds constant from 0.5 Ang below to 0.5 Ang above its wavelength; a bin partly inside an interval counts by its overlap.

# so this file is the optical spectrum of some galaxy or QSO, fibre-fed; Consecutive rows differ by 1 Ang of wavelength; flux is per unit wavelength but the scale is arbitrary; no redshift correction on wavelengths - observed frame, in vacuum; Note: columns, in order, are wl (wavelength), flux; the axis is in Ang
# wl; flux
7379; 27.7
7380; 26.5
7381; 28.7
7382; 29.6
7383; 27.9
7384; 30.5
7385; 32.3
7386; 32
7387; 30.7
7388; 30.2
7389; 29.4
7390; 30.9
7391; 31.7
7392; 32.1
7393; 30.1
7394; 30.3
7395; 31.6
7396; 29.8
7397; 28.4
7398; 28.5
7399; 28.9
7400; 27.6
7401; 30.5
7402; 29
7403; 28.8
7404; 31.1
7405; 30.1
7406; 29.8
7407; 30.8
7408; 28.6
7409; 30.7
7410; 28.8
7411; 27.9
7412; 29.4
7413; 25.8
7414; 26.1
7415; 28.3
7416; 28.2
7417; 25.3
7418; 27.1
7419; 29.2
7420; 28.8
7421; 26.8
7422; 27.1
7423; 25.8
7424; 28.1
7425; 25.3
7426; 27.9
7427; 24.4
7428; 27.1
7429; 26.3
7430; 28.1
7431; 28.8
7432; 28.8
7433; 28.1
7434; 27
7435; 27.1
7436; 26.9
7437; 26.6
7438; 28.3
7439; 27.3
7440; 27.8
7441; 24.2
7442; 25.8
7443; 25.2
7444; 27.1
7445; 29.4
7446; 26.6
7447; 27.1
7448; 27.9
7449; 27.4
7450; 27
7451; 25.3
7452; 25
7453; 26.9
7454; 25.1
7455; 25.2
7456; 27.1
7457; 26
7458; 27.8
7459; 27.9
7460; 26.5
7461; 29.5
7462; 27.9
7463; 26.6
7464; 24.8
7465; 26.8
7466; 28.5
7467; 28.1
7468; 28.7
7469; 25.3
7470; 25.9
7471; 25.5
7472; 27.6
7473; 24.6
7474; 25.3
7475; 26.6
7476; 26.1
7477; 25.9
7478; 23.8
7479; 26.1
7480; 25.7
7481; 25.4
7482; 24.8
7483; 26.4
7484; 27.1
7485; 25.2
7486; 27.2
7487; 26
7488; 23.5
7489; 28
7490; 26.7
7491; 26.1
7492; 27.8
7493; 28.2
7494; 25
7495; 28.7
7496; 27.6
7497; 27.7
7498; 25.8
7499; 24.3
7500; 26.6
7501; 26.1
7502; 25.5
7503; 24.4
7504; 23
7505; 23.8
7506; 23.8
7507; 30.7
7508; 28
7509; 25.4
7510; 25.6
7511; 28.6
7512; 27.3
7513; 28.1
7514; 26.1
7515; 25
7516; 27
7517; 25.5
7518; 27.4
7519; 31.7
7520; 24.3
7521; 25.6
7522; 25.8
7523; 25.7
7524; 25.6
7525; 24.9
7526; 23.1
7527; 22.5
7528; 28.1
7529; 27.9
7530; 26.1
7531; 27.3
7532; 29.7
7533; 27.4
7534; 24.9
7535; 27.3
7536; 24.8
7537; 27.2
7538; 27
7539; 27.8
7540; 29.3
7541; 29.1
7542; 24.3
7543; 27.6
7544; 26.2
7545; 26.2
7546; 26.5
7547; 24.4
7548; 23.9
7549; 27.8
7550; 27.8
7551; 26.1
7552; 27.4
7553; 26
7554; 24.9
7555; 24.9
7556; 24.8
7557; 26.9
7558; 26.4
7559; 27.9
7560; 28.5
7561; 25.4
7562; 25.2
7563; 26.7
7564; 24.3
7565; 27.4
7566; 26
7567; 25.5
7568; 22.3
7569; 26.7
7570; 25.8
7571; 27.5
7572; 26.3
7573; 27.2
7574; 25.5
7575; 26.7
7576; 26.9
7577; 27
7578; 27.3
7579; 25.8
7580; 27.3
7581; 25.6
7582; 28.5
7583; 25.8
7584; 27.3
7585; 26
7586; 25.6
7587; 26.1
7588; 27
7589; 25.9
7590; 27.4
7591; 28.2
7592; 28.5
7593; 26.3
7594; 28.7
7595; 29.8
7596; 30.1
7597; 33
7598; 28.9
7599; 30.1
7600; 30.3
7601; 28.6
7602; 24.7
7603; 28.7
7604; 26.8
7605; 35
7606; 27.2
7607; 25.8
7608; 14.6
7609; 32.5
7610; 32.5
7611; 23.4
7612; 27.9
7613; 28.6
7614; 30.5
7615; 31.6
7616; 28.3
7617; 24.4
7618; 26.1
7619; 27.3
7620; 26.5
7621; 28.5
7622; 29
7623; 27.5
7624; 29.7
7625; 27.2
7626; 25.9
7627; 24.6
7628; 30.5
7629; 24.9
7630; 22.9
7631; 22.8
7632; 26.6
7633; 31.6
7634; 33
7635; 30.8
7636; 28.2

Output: 2.02 Ang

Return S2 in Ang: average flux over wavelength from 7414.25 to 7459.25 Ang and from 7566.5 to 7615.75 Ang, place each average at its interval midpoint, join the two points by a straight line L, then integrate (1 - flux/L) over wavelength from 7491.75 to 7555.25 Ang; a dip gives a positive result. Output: 2.0 Ang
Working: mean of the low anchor 27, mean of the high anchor 27.5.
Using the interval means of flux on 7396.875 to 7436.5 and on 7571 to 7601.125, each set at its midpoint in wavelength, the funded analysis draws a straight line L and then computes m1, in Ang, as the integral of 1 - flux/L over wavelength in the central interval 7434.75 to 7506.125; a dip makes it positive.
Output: 3.9 Ang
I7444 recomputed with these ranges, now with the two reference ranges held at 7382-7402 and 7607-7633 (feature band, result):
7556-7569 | 0.8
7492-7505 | 1.2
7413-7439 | 2.1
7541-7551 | 0.6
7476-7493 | 1.7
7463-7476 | 1.2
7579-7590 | 0.4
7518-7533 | 1.0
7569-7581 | 0.4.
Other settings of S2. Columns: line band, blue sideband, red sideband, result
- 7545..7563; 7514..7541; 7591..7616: 0.7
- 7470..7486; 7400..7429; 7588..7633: 1.2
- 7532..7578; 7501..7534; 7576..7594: 0.3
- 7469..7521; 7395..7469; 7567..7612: 2.3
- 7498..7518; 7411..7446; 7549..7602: 0.7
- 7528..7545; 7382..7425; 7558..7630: 0.4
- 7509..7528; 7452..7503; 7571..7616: 0.5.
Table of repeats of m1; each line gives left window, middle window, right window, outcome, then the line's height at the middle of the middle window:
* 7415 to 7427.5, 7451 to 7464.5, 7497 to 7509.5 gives -0.1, 26.5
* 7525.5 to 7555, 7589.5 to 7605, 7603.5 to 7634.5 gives -0.9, 27.2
